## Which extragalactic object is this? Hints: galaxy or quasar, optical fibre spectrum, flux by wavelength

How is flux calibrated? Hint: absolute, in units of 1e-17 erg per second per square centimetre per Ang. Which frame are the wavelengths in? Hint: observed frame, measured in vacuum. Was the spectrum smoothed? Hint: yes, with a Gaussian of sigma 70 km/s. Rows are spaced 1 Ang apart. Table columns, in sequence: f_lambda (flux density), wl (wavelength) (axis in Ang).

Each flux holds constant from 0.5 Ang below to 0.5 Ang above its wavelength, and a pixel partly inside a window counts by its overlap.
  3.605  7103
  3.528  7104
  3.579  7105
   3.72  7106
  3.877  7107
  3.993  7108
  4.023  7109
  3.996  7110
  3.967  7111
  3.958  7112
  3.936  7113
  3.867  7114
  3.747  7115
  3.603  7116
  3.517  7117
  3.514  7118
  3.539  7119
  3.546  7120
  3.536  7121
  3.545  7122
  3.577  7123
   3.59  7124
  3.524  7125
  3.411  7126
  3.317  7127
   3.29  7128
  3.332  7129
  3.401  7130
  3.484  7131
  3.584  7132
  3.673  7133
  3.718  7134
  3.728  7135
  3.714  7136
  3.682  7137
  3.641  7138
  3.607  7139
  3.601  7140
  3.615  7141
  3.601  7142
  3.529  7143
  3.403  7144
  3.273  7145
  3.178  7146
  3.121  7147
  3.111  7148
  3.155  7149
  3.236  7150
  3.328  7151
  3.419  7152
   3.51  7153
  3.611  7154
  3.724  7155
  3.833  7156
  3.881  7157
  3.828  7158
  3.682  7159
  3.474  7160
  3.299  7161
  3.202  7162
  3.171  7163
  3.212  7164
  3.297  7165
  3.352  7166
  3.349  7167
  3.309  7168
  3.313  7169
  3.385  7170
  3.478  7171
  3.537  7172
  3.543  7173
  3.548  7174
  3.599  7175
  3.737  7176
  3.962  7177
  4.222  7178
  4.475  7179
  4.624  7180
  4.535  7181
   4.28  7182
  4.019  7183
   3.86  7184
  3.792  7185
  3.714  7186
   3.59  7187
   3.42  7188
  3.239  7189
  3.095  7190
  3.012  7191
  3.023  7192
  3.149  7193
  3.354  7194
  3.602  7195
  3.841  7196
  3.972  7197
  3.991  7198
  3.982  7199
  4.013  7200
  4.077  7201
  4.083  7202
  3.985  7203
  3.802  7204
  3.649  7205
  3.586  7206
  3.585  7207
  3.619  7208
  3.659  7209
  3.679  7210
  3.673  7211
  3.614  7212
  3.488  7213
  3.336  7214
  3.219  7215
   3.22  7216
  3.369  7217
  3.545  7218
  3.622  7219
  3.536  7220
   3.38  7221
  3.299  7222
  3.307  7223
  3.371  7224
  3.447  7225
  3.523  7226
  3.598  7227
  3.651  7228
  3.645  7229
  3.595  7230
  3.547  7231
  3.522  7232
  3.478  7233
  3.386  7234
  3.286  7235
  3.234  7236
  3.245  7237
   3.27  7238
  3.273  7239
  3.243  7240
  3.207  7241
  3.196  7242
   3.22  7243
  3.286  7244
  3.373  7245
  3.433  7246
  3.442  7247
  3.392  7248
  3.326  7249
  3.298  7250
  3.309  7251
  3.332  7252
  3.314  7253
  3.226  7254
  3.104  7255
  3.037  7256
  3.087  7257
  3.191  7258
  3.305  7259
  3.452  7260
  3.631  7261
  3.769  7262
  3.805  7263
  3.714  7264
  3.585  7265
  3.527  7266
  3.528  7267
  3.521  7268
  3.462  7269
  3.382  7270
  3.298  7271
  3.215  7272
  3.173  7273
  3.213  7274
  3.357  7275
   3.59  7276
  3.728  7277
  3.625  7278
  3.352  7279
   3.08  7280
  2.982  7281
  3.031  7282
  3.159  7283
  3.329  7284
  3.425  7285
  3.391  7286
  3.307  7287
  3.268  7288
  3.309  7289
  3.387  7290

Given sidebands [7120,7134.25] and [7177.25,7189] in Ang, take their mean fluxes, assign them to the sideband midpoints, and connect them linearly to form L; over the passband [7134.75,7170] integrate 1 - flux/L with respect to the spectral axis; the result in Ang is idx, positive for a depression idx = 2.6 Ang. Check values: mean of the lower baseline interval 3.5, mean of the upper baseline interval 4.01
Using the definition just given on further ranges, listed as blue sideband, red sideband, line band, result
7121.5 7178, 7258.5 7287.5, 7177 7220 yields -3.05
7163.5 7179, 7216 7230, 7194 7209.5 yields -1.35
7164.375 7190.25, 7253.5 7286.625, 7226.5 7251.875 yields 0.77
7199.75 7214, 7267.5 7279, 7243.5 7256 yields 0.77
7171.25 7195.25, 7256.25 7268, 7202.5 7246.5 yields 1.70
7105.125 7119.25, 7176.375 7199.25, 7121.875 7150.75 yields 2.47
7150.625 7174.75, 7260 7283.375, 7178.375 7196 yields -1.22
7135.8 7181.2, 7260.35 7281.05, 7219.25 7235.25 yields 0.10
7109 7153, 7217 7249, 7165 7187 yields -1.87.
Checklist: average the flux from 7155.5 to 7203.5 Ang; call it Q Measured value 3.67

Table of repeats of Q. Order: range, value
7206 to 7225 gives 3.48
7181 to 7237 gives 3.58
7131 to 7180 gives 3.54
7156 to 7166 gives 3.46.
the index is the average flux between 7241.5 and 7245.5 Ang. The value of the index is 3.27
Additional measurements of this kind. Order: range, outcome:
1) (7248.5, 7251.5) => 3.31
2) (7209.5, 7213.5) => 3.61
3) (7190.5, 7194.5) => 3.13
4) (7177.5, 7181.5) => 4.46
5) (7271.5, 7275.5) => 3.24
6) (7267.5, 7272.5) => 3.38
